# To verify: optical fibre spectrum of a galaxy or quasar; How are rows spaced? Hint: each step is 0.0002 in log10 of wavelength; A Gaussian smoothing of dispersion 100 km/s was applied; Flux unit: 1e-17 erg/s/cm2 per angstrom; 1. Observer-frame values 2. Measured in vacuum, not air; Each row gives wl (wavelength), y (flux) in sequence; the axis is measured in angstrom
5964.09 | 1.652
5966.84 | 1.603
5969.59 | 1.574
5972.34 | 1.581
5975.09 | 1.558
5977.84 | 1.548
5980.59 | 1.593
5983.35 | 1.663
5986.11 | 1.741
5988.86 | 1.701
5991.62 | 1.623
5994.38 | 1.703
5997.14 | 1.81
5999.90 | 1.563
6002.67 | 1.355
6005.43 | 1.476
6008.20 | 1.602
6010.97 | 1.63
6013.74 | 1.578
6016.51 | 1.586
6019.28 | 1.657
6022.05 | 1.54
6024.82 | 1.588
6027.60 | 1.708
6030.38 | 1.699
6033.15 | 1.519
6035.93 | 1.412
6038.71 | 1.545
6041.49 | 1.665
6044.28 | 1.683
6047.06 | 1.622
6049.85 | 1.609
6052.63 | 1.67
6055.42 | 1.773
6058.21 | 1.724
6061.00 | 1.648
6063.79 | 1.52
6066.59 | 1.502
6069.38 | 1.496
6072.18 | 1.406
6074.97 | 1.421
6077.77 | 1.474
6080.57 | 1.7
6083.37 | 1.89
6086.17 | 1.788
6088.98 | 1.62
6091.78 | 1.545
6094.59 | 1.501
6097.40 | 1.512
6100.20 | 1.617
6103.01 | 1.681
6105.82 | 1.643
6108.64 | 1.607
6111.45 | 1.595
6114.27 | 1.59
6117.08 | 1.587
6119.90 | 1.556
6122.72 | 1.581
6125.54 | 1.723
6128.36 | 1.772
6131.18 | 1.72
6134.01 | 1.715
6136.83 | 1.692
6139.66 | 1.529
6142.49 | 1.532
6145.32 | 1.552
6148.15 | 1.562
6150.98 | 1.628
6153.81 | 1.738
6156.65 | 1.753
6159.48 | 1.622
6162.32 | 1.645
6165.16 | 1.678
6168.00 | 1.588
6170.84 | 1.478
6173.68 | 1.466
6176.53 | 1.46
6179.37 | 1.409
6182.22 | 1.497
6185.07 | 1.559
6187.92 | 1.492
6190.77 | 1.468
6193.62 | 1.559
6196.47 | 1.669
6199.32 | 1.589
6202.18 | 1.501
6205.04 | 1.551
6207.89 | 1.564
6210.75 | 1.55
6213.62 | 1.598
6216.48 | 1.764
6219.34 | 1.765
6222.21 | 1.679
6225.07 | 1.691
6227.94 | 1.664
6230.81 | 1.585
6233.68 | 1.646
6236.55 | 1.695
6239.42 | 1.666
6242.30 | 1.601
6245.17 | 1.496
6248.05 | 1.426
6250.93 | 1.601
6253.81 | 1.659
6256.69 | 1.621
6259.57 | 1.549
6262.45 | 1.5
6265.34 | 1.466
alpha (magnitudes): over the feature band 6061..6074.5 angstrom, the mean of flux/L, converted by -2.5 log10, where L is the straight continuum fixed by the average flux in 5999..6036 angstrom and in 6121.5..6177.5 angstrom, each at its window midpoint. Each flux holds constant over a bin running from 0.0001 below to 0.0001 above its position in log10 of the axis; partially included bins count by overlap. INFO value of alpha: 0.07 mag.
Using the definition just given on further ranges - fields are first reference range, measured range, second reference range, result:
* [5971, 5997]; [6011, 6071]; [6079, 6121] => 0.020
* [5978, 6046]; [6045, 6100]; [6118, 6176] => 0.009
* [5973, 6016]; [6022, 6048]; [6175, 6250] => 0.002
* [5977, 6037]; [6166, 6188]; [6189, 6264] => 0.073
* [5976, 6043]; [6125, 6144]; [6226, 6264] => -0.045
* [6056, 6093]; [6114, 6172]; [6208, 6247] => -0.010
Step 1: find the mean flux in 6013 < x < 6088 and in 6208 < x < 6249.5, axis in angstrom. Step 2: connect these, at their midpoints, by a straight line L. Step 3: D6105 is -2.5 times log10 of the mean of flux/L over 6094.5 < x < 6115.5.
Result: 0.011 mag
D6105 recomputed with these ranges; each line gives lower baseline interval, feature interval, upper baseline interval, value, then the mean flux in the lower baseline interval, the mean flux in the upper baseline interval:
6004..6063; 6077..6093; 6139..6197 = -0.06 mag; 1.61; 1.56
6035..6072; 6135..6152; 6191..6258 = 0.01 mag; 1.6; 1.61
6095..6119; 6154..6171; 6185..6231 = -0.03 mag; 1.6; 1.6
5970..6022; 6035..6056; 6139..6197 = -0.02 mag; 1.61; 1.56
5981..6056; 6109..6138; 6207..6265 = -0.02 mag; 1.62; 1.61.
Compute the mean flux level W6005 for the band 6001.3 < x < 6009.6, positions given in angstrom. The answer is 1.48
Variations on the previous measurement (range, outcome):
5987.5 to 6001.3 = 1.68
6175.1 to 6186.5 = 1.48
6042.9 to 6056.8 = 1.67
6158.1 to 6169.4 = 1.63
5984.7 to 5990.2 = 1.72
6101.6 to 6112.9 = 1.63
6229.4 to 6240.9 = 1.65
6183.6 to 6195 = 1.52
